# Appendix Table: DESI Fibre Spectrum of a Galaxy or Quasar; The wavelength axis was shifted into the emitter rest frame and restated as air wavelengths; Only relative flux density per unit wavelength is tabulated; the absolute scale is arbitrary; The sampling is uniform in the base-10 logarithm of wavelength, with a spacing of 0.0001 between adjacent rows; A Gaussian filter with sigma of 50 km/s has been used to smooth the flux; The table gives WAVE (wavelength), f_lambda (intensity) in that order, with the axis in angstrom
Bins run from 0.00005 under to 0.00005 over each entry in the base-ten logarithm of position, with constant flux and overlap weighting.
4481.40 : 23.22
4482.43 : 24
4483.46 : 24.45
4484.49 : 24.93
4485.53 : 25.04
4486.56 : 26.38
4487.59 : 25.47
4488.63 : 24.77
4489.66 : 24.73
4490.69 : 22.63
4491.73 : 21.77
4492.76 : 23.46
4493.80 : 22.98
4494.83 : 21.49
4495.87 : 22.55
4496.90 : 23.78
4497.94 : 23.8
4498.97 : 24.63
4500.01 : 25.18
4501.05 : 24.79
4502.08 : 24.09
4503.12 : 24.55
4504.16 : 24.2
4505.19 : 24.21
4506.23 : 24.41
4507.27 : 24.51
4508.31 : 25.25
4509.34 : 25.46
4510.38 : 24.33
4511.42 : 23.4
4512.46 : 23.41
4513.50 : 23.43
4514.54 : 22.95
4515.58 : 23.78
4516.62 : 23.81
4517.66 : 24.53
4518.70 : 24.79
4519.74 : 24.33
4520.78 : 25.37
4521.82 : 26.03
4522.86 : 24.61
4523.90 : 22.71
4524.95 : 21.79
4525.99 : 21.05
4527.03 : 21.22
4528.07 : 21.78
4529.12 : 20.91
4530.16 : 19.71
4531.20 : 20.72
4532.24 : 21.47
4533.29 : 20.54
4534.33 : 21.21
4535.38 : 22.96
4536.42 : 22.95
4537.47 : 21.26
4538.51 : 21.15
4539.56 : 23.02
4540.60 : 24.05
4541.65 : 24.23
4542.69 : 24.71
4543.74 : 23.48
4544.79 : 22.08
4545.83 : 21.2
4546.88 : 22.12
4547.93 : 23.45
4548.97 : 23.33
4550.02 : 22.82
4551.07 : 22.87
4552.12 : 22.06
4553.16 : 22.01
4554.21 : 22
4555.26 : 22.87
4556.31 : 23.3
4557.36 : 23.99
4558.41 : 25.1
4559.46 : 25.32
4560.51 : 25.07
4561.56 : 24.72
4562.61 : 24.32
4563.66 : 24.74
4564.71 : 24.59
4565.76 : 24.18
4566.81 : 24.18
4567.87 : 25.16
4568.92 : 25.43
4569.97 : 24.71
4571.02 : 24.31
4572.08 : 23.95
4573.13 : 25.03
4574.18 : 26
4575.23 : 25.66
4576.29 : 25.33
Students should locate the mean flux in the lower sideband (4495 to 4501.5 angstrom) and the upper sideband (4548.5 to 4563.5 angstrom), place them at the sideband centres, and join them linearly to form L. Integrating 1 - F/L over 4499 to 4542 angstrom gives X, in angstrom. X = 1.0 angstrom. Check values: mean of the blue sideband 24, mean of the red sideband 23.6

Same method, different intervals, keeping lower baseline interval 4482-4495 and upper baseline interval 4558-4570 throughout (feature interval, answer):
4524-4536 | 1.6 angstrom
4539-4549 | 0.6 angstrom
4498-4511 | -0.2 angstrom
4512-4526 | 0.3 angstrom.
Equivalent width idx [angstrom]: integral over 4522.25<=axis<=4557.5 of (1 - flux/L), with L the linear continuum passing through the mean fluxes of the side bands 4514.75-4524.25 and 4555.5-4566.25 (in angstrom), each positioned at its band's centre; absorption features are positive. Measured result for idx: 3.1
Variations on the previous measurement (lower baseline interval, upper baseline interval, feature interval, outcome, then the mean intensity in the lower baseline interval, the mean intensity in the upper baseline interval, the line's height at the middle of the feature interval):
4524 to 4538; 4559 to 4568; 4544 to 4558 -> 0.4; 21.4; 24.7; 23.4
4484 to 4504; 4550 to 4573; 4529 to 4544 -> 1.2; 24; 24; 24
